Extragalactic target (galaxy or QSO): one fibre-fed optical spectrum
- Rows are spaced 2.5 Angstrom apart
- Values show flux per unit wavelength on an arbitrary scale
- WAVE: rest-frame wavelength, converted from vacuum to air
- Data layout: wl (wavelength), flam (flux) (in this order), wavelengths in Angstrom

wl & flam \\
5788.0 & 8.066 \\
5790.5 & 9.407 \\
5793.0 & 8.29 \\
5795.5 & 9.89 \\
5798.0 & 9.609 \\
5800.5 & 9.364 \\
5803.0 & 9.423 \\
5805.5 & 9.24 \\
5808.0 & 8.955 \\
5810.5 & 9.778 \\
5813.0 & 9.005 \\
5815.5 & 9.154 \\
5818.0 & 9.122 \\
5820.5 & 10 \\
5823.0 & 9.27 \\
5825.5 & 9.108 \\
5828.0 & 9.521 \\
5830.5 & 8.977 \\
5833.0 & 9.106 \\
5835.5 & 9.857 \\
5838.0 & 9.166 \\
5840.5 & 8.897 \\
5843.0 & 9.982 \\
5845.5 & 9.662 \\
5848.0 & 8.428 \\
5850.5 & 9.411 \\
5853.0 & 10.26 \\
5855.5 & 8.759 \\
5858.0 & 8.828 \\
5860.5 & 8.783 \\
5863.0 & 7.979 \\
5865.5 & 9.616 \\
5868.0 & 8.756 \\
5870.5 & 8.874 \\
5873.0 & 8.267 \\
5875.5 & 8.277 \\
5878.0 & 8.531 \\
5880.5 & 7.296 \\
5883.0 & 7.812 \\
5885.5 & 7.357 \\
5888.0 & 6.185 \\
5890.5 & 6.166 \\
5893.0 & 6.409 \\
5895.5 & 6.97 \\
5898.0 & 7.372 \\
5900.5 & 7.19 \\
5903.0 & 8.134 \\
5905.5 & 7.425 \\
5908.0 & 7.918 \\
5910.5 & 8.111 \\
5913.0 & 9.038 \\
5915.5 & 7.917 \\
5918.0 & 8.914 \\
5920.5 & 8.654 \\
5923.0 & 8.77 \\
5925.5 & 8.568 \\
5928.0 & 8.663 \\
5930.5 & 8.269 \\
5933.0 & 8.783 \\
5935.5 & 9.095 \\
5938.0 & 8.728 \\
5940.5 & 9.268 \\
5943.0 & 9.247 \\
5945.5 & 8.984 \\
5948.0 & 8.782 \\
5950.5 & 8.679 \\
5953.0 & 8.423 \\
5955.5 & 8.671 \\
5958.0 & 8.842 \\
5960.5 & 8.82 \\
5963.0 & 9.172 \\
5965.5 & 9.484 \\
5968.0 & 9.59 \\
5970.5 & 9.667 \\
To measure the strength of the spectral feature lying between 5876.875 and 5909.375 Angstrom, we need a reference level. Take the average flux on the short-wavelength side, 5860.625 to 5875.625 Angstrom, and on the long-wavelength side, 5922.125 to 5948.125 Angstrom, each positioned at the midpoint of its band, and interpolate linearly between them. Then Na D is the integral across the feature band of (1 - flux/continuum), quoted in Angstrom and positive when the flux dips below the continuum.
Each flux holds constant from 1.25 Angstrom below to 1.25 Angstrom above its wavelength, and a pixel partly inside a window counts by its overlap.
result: 5.4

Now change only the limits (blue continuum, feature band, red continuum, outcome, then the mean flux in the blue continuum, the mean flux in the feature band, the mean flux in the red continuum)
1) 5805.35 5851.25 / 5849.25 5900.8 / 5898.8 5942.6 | 4.71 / 9.3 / 8.07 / 8.44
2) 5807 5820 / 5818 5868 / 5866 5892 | -3.71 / 9.25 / 9.23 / 7.79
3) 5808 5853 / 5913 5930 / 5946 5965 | 0.66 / 9.34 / 8.6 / 8.81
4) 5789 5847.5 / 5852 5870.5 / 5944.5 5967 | 0.43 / 9.32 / 8.97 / 8.88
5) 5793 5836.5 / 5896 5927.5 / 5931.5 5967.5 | 3.12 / 9.34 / 8.15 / 8.94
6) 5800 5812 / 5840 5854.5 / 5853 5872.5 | -0.73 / 9.34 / 9.46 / 8.87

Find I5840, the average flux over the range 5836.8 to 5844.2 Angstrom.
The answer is 9.35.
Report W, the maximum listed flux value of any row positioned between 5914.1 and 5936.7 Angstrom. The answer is 9.095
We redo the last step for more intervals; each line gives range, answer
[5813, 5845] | 10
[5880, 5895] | 7.812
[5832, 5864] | 10.26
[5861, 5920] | 9.616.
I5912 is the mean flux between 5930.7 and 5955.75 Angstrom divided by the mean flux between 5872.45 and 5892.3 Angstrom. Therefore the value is 1.2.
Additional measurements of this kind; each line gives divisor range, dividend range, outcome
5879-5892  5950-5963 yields 1.25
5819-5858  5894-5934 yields 0.87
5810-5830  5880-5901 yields 0.74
